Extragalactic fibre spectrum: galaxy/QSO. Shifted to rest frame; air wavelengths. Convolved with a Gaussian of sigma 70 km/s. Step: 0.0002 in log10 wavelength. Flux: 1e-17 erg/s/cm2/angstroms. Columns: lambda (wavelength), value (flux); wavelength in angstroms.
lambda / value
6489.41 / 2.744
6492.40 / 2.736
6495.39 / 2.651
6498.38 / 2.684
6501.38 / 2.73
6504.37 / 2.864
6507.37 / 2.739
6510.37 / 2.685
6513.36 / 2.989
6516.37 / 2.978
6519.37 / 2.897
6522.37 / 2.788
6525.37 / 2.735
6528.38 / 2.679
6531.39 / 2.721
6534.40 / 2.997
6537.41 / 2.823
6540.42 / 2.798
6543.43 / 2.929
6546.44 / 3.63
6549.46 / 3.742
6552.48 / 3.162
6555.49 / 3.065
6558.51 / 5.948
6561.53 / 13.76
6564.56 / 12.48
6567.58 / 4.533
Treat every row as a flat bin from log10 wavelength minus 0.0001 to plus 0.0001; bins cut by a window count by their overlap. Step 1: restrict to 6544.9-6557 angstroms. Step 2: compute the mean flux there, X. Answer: 3.4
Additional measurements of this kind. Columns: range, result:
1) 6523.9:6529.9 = 2.7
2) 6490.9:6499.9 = 2.69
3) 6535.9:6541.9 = 2.81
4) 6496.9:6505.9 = 2.76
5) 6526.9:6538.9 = 2.8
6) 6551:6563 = 6.47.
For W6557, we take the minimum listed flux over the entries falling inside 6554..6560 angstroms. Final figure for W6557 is 3.065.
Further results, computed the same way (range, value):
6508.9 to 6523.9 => 2.685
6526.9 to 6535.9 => 2.679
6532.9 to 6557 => 2.798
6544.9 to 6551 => 3.63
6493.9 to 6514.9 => 2.651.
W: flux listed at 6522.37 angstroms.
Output 2.788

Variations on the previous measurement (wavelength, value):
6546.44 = 3.63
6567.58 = 4.533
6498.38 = 2.684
